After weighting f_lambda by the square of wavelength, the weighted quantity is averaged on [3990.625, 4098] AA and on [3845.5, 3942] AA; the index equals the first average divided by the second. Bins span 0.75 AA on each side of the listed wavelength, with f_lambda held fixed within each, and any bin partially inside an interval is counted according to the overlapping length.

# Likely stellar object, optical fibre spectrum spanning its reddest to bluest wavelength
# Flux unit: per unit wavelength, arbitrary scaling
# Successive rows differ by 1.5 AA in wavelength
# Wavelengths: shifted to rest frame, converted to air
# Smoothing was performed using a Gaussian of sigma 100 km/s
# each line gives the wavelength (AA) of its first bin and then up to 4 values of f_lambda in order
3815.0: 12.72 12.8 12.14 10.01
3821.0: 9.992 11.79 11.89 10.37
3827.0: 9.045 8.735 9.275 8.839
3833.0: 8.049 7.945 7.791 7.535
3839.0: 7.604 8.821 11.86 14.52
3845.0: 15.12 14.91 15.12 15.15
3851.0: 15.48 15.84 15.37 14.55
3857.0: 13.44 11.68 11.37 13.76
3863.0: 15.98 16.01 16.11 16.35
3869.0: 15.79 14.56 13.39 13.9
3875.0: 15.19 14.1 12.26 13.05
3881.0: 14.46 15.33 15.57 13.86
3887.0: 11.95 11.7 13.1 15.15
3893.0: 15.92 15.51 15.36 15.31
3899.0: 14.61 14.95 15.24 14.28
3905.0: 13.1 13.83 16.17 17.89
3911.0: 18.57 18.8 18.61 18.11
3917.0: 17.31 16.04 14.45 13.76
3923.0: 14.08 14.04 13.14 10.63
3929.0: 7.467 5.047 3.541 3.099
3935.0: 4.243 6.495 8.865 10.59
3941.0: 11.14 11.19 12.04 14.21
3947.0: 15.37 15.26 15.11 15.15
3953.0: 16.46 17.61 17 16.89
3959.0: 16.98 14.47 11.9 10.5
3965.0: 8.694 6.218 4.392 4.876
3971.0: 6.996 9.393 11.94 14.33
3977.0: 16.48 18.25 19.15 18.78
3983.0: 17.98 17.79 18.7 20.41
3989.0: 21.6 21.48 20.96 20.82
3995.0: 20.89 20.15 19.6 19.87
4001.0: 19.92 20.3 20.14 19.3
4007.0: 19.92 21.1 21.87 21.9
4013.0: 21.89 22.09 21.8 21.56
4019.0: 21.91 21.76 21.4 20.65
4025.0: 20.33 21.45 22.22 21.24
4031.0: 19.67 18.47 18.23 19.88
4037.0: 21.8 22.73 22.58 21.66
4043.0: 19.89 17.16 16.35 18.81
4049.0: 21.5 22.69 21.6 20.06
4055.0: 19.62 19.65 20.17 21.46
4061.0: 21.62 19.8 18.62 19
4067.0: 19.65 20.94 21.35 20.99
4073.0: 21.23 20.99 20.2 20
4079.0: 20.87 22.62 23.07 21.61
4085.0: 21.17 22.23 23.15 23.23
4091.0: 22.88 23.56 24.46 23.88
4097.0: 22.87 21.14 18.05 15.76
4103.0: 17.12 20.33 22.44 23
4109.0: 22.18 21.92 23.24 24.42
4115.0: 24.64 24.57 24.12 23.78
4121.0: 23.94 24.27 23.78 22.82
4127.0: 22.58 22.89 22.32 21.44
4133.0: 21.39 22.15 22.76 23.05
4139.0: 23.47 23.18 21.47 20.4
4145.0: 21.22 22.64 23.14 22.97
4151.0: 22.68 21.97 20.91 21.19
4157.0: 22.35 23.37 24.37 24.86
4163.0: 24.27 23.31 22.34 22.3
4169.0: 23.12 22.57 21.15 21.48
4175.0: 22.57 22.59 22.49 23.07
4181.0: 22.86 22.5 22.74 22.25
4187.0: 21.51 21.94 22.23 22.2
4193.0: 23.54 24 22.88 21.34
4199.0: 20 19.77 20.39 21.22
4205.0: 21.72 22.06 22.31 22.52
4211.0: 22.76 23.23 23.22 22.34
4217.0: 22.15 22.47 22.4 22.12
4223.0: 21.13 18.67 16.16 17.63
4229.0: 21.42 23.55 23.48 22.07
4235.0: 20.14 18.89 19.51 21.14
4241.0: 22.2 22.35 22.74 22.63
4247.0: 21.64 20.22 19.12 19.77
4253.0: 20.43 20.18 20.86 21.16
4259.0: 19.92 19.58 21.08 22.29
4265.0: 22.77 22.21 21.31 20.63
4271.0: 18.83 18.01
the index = 1.7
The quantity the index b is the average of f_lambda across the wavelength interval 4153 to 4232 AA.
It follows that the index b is 22.1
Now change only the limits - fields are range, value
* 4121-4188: 22.6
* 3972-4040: 19.9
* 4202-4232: 21.6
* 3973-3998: 18.7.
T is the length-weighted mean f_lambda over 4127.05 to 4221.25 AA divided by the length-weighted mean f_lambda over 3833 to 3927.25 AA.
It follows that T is 1.57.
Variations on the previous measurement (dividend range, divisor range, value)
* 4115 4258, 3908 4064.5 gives 1.31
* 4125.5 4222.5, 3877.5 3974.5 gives 1.73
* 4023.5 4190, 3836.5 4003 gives 1.53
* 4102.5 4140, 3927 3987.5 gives 1.86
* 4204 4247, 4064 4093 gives 1.01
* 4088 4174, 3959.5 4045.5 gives 1.23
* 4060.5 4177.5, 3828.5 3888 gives 1.69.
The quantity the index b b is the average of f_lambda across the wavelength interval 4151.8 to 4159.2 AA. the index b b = 21.9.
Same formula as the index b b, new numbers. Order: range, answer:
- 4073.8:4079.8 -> 20.5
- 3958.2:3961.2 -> 15.8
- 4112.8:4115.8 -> 24.5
